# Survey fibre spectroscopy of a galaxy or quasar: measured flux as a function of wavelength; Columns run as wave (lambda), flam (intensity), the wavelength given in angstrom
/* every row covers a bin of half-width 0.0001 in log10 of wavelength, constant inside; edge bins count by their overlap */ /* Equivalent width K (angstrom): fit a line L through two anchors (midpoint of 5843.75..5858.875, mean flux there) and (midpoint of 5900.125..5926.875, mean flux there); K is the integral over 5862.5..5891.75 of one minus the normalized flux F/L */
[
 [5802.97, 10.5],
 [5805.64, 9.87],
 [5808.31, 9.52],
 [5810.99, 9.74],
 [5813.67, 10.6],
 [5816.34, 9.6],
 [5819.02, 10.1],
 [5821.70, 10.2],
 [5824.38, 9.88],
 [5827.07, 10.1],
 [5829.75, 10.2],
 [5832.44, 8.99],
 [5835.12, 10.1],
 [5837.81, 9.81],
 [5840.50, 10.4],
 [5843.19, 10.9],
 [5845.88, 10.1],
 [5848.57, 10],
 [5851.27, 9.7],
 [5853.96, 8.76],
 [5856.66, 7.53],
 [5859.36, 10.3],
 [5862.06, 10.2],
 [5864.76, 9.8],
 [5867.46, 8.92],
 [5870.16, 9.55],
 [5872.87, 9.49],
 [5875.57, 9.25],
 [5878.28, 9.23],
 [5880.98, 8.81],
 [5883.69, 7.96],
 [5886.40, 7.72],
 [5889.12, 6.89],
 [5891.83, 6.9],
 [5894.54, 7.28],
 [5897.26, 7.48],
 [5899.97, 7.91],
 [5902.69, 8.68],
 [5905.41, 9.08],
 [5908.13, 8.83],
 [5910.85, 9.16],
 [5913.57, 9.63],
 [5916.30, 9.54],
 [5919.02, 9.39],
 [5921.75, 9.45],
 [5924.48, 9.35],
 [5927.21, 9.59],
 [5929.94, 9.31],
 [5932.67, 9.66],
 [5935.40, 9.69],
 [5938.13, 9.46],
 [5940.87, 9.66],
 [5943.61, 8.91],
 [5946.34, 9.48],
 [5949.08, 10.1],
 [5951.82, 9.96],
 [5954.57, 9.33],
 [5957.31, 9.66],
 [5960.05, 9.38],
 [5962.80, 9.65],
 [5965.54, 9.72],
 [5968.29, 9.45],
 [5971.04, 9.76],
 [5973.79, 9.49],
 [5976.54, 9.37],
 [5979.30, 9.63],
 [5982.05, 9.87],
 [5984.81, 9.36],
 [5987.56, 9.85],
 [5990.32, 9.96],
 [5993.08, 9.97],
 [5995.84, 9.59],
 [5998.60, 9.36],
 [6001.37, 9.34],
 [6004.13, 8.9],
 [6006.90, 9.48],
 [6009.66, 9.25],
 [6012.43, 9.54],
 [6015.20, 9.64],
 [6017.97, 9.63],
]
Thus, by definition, 1.8 angstrom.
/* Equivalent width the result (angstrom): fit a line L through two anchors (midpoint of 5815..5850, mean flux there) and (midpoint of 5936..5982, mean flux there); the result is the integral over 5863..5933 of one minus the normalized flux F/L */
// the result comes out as 7.1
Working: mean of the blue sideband 10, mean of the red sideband 9.57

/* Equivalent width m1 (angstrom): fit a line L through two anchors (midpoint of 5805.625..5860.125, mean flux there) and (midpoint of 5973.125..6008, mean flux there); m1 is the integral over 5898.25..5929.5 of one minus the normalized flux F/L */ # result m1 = 1.78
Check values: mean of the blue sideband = 9.82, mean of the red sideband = 9.55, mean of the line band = 9.13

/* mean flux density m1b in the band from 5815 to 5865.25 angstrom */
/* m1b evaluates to 9.83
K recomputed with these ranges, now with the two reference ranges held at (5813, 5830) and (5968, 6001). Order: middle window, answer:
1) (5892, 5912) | 3.25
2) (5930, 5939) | 0.18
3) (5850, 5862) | 0.95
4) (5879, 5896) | 3.85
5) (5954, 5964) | 0.19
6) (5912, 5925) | 0.45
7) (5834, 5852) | -0.26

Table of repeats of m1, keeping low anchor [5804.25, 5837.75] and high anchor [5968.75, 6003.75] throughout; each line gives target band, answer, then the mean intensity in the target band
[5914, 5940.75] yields 0.57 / 9.5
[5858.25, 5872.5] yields 0.14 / 9.72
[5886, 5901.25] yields 3.80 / 7.34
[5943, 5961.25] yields 0.17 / 9.58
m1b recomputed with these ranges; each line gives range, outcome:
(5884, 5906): 7.71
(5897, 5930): 9.07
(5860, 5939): 8.91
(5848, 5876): 9.4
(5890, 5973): 9.17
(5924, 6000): 9.59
